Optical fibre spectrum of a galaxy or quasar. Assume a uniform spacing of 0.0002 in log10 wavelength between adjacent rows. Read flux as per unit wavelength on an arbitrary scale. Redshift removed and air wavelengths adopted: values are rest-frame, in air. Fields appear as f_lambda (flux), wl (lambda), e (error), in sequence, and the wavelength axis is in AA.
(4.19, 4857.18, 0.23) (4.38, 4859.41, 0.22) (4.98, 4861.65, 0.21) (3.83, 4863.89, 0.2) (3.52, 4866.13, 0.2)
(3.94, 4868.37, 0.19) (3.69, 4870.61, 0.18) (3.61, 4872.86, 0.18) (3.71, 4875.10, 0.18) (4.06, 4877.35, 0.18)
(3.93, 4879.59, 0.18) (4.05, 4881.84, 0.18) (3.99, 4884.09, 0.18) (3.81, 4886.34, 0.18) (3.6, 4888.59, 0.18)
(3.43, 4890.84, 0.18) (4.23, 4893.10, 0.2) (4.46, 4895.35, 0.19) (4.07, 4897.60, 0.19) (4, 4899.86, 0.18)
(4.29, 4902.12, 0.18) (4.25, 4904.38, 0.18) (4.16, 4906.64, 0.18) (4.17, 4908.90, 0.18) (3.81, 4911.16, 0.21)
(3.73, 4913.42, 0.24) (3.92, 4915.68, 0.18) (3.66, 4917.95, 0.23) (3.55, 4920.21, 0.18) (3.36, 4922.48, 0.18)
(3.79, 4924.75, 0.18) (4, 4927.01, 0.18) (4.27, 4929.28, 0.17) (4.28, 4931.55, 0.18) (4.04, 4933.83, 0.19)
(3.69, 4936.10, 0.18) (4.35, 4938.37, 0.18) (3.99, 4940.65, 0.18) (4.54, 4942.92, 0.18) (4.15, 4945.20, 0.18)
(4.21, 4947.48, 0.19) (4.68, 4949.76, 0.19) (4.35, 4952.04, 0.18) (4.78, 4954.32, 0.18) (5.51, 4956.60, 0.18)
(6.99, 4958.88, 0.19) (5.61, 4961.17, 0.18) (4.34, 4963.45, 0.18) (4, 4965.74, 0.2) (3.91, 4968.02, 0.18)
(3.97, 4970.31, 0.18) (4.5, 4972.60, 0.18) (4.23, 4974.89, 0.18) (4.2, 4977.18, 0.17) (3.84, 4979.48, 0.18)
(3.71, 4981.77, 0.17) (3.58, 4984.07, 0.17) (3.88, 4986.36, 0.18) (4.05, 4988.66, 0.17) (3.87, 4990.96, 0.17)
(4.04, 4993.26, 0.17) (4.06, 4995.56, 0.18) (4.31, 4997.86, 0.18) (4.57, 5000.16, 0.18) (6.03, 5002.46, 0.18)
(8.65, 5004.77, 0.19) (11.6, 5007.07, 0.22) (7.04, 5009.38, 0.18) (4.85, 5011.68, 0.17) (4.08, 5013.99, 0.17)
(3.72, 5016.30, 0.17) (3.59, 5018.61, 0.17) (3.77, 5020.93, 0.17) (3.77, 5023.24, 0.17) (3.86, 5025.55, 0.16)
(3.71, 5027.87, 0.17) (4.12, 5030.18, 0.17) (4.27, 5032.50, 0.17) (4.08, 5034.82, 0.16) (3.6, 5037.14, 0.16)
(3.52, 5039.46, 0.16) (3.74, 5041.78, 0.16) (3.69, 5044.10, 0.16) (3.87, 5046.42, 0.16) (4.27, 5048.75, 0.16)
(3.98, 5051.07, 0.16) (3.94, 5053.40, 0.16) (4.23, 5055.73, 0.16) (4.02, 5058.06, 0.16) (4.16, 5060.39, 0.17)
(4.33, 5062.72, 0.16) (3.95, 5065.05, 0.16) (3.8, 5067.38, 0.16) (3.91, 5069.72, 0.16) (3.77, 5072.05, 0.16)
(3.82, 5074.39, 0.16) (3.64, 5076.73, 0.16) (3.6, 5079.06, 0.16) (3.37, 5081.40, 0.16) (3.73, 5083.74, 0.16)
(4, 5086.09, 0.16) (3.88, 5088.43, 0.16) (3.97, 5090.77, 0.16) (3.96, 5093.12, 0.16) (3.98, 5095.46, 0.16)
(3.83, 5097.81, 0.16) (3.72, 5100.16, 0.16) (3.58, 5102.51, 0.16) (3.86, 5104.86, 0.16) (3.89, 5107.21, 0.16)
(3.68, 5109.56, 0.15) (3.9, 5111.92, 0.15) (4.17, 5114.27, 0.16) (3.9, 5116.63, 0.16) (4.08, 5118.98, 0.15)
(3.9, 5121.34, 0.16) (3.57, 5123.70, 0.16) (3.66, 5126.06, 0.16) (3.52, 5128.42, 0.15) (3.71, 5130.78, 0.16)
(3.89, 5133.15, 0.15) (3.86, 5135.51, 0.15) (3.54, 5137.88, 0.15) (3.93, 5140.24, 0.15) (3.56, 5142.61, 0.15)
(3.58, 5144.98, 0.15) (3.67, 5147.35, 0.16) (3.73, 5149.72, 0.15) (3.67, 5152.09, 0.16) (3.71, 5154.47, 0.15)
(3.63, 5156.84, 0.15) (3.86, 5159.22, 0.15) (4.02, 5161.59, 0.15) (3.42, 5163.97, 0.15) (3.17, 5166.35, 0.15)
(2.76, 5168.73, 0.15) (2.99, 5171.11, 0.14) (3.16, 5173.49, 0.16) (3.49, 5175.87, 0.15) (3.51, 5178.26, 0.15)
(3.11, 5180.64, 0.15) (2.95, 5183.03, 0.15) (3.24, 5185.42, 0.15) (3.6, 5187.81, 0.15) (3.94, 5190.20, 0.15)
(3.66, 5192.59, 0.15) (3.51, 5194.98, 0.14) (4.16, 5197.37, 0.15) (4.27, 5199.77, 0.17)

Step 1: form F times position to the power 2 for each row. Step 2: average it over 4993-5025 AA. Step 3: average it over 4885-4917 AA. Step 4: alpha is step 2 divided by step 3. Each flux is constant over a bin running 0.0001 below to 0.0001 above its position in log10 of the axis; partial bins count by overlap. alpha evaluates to 1.4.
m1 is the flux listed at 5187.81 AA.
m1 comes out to 3.6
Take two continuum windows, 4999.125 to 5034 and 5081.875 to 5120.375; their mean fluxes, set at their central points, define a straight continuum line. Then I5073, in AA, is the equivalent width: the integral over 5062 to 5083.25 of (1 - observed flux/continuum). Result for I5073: 2.6 AA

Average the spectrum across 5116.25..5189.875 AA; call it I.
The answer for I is 3.56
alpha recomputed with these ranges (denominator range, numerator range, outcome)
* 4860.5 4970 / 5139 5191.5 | 0.93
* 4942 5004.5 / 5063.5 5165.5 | 0.89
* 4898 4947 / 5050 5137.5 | 1.03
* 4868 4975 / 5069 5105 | 0.97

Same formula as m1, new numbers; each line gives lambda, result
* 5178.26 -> 3.51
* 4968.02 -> 3.91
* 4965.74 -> 4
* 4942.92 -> 4.54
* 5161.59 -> 4.02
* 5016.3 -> 3.72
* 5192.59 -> 3.66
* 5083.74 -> 3.73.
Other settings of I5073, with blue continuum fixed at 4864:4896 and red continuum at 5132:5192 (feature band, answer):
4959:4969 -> -2.6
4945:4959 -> -4.1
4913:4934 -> -0.3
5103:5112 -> -0.6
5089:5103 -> -1.0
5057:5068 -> -1.3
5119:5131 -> -0.5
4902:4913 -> -0.8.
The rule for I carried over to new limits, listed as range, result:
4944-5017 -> 4.86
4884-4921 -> 3.95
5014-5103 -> 3.87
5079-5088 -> 3.7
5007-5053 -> 4.28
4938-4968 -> 4.71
